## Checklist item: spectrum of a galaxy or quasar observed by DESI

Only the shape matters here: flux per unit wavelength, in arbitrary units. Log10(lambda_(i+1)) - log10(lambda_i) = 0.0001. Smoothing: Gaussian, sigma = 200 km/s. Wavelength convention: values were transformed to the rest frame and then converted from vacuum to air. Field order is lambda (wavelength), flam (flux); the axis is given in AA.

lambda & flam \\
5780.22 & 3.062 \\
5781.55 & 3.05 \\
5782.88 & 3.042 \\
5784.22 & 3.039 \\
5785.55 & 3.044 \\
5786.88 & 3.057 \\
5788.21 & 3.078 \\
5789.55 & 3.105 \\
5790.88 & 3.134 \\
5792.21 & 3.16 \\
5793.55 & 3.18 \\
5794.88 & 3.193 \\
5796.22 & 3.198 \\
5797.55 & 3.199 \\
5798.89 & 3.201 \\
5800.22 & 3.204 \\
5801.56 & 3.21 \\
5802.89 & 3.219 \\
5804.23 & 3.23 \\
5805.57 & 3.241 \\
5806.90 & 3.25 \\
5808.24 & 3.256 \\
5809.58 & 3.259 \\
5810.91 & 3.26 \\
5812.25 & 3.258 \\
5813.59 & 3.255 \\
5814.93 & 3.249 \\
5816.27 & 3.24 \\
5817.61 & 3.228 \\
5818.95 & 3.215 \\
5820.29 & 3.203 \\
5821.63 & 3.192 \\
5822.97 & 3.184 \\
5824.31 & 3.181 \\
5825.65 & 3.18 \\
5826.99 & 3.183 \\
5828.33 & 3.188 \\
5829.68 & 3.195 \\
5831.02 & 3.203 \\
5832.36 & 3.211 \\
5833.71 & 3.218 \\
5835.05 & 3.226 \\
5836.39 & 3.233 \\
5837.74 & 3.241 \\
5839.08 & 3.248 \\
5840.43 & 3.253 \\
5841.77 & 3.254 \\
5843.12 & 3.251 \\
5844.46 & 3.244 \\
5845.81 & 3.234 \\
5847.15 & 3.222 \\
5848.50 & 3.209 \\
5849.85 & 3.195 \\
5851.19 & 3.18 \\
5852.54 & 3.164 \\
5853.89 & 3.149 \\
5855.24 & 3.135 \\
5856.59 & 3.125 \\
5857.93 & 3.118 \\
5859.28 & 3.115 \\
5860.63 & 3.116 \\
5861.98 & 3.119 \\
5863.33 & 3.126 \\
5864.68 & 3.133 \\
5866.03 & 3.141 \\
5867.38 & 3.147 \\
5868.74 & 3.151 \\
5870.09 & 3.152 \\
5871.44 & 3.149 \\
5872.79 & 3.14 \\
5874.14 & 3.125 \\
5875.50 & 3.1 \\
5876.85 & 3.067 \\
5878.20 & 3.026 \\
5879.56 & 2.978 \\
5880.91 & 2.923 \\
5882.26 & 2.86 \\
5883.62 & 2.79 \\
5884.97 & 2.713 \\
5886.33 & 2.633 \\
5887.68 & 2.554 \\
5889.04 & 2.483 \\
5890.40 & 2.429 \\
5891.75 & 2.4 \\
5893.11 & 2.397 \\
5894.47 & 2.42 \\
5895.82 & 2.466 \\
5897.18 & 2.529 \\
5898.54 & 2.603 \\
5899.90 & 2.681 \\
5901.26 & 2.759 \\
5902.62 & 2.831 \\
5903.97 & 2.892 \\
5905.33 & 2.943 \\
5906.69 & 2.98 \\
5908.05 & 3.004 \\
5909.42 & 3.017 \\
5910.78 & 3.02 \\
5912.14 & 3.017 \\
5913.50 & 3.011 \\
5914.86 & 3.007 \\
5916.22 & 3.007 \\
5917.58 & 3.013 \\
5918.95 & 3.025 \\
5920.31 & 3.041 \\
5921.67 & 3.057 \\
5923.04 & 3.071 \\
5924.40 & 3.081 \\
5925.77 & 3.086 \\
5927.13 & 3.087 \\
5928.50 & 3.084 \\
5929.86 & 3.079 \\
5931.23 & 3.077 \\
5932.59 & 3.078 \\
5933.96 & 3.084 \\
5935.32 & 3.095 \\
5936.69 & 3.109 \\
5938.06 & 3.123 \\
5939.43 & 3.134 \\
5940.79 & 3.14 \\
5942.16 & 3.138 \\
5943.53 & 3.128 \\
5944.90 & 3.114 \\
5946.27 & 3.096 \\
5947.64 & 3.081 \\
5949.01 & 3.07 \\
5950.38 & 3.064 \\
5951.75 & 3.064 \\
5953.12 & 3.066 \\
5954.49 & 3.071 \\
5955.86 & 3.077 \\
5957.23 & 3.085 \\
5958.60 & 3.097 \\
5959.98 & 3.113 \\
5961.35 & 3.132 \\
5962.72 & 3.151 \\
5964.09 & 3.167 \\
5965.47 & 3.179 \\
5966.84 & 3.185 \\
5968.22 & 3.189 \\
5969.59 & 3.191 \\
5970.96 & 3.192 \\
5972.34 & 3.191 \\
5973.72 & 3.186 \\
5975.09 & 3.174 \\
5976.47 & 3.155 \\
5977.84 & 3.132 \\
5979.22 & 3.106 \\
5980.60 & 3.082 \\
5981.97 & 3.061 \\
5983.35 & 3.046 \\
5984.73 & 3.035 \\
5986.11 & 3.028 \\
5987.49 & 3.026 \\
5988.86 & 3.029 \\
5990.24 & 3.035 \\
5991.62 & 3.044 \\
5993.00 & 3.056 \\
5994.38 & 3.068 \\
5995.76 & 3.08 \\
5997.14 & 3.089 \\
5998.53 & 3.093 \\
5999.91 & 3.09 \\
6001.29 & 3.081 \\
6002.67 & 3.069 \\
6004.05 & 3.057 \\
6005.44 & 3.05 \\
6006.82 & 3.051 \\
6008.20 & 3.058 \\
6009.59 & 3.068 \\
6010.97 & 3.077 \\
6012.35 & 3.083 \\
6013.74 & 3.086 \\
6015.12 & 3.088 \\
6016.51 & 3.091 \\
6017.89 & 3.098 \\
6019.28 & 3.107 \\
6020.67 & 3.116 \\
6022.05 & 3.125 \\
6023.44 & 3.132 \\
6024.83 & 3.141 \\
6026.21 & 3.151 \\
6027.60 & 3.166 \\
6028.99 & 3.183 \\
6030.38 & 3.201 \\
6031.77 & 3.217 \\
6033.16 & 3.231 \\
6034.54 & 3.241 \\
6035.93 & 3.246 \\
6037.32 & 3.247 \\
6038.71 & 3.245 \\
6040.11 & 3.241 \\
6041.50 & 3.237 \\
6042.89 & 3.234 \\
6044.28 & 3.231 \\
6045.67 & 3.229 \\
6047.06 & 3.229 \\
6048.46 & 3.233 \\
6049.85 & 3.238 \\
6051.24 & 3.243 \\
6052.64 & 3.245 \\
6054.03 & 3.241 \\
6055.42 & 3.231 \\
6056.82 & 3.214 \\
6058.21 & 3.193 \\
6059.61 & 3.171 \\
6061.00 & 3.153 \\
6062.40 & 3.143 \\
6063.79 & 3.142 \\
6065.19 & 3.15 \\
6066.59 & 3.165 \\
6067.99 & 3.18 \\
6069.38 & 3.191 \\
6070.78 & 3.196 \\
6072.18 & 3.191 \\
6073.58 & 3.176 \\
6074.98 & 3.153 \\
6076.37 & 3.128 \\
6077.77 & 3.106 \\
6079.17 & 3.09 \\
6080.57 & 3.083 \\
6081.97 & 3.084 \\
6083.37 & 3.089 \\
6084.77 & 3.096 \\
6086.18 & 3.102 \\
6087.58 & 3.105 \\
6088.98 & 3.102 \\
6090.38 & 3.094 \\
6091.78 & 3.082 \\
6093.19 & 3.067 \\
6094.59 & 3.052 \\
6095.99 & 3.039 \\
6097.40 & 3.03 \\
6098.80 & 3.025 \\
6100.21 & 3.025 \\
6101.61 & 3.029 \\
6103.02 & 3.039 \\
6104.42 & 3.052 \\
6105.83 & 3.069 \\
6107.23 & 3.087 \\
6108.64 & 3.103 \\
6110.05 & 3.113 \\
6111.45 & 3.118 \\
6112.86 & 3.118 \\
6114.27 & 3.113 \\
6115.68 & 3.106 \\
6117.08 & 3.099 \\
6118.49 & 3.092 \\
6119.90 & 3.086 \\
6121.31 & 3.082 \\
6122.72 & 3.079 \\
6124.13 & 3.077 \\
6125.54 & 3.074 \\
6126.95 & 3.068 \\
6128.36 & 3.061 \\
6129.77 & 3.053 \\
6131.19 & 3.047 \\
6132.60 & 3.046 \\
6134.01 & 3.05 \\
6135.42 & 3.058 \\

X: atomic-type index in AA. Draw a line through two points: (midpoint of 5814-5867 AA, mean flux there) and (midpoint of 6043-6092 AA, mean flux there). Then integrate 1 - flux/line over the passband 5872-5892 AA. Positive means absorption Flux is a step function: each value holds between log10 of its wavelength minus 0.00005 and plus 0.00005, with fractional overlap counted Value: 2.3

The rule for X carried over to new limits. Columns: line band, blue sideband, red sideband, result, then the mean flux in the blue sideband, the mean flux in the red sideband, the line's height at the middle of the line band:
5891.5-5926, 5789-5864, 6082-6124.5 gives 3.29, 3.2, 3.08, 3.16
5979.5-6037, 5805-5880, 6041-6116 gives 0.91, 3.18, 3.14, 3.15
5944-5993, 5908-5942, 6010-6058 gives 0.11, 3.06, 3.19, 3.11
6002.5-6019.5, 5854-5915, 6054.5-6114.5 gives -0.22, 2.9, 3.11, 3.04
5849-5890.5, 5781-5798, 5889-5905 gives -4.48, 3.11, 2.59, 2.72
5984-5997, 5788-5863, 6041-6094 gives 0.53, 3.2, 3.16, 3.18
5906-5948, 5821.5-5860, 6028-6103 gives 1.53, 3.2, 3.16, 3.18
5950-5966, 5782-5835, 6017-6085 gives 0.39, 3.19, 3.18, 3.18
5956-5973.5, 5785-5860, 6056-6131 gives -0.03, 3.2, 3.1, 3.15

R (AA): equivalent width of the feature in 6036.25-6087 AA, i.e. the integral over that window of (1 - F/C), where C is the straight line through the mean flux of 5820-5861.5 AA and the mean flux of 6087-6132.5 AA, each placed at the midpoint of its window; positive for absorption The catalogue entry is -1.4 AA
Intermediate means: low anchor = 3.19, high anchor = 3.07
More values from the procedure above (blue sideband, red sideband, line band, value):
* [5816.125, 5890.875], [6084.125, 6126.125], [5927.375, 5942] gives -0.03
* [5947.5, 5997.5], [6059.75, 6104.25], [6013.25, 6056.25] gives -1.20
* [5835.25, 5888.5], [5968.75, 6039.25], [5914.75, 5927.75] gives 0.23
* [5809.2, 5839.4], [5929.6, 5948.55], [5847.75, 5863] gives 0.20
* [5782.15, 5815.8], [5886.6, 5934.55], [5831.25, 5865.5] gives -1.67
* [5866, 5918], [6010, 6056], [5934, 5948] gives -0.68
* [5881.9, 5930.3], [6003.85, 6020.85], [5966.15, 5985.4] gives -0.93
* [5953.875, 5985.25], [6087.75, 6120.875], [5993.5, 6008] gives 0.22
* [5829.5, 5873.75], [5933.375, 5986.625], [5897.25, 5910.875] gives 1.29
